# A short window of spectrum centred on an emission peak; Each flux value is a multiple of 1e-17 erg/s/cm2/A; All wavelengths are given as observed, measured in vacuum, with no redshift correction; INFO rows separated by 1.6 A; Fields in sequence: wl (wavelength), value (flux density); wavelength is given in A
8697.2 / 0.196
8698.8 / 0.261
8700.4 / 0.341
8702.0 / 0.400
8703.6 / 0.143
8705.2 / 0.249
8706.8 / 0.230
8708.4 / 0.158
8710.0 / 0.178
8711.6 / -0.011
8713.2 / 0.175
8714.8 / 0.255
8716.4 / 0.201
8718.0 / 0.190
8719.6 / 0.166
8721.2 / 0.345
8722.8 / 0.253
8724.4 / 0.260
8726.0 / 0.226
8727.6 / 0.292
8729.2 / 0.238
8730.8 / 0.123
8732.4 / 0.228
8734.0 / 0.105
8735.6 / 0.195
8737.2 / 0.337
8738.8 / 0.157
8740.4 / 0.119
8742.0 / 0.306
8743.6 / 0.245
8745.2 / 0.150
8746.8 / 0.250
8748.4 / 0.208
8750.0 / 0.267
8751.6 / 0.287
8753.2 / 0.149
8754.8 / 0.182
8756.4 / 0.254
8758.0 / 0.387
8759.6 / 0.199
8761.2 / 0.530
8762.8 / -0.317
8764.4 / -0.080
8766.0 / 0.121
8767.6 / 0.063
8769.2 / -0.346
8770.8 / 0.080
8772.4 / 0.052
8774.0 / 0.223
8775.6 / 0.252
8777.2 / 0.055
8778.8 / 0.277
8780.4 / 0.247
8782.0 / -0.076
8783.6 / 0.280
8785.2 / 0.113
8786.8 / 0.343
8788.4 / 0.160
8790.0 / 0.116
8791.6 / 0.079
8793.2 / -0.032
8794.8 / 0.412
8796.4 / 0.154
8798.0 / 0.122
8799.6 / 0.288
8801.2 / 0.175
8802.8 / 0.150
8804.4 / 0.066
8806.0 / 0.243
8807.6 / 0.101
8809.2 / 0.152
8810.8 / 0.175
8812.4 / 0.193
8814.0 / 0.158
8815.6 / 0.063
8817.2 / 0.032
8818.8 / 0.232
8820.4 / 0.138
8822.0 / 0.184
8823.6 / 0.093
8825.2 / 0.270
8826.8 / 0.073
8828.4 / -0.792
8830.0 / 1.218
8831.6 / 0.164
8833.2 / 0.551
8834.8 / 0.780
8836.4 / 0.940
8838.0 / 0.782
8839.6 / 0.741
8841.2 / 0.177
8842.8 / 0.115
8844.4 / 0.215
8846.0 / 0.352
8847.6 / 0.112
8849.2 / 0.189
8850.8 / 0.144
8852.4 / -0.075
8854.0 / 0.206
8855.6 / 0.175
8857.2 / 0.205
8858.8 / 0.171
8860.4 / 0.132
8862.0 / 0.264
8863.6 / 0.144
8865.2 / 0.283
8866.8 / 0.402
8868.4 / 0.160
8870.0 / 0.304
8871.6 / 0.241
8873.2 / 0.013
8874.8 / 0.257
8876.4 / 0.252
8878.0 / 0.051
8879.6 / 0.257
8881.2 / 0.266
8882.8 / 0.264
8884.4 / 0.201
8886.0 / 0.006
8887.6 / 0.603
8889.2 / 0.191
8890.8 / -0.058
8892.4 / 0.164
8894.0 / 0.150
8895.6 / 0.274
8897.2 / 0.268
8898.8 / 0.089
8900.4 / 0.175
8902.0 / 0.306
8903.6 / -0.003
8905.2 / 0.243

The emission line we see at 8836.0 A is Hgamma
